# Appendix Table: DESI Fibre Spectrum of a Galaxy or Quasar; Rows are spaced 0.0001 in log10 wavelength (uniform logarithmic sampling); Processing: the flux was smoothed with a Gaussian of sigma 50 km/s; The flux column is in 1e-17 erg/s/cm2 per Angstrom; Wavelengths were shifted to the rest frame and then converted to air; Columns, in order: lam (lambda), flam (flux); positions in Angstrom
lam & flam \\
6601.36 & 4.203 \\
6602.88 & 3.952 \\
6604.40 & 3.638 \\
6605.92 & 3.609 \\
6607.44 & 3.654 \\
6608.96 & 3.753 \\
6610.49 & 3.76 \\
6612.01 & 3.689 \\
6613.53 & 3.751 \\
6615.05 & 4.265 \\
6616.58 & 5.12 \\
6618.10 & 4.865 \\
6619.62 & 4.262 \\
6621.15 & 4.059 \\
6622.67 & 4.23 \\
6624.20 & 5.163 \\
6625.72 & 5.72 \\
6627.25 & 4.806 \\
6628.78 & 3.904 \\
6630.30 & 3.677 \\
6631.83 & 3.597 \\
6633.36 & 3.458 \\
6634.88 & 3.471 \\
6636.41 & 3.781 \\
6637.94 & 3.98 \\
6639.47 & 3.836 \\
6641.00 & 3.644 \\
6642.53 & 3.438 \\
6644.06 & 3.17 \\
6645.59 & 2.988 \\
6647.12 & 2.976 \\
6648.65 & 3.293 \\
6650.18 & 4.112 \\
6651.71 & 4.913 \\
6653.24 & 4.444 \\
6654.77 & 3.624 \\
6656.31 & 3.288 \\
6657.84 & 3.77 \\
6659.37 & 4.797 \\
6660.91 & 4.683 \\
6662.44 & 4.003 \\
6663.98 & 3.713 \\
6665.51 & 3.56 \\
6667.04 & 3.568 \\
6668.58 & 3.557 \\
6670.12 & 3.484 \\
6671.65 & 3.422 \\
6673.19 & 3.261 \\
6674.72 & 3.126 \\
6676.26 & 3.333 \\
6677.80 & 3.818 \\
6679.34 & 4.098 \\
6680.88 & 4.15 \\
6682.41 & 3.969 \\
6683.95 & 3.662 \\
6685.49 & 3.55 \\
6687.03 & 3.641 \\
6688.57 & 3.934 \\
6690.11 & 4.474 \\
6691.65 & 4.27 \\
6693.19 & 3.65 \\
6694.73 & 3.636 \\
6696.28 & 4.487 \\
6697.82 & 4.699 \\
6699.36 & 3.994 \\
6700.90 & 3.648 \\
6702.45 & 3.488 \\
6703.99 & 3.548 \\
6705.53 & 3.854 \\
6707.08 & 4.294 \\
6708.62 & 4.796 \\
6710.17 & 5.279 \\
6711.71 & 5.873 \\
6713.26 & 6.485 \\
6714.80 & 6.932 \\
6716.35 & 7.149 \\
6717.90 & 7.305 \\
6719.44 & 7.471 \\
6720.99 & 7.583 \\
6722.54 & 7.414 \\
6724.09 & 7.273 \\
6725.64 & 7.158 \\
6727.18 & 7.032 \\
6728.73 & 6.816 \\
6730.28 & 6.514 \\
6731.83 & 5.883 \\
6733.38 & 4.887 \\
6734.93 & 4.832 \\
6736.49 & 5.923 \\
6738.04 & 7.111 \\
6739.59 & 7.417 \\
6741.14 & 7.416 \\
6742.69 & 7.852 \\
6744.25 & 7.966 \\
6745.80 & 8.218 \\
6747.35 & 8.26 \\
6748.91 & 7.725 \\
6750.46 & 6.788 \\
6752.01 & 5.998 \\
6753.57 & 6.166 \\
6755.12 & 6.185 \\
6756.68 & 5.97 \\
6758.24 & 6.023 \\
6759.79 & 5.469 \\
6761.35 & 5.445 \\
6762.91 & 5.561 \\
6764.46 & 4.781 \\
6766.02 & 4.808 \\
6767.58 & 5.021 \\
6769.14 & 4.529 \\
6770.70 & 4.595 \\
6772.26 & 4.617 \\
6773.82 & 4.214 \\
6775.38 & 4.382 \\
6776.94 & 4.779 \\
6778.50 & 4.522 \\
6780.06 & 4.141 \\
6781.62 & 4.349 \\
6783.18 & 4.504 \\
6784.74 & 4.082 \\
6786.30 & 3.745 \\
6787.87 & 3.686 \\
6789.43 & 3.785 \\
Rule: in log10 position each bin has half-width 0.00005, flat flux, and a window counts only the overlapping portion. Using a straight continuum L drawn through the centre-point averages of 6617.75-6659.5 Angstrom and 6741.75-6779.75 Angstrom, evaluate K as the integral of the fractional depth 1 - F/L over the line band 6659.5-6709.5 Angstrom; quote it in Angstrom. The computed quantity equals 8.35 Angstrom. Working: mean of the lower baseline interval 3.95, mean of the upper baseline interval 5.81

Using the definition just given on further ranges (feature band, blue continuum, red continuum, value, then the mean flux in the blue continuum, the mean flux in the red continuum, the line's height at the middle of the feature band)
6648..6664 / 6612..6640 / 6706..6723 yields 2.77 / 4.21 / 6.35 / 4.93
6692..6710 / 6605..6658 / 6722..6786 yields 3.55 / 3.95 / 5.89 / 5.05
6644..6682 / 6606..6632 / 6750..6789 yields 6.10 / 4.25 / 4.95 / 4.45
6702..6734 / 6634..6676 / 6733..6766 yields -3.00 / 3.7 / 6.46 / 5.54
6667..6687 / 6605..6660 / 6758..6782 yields 2.93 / 3.97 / 4.81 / 4.24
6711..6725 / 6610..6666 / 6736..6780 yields -4.62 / 4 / 5.96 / 5.31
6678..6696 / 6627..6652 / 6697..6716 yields 2.17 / 3.66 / 4.8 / 4.47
